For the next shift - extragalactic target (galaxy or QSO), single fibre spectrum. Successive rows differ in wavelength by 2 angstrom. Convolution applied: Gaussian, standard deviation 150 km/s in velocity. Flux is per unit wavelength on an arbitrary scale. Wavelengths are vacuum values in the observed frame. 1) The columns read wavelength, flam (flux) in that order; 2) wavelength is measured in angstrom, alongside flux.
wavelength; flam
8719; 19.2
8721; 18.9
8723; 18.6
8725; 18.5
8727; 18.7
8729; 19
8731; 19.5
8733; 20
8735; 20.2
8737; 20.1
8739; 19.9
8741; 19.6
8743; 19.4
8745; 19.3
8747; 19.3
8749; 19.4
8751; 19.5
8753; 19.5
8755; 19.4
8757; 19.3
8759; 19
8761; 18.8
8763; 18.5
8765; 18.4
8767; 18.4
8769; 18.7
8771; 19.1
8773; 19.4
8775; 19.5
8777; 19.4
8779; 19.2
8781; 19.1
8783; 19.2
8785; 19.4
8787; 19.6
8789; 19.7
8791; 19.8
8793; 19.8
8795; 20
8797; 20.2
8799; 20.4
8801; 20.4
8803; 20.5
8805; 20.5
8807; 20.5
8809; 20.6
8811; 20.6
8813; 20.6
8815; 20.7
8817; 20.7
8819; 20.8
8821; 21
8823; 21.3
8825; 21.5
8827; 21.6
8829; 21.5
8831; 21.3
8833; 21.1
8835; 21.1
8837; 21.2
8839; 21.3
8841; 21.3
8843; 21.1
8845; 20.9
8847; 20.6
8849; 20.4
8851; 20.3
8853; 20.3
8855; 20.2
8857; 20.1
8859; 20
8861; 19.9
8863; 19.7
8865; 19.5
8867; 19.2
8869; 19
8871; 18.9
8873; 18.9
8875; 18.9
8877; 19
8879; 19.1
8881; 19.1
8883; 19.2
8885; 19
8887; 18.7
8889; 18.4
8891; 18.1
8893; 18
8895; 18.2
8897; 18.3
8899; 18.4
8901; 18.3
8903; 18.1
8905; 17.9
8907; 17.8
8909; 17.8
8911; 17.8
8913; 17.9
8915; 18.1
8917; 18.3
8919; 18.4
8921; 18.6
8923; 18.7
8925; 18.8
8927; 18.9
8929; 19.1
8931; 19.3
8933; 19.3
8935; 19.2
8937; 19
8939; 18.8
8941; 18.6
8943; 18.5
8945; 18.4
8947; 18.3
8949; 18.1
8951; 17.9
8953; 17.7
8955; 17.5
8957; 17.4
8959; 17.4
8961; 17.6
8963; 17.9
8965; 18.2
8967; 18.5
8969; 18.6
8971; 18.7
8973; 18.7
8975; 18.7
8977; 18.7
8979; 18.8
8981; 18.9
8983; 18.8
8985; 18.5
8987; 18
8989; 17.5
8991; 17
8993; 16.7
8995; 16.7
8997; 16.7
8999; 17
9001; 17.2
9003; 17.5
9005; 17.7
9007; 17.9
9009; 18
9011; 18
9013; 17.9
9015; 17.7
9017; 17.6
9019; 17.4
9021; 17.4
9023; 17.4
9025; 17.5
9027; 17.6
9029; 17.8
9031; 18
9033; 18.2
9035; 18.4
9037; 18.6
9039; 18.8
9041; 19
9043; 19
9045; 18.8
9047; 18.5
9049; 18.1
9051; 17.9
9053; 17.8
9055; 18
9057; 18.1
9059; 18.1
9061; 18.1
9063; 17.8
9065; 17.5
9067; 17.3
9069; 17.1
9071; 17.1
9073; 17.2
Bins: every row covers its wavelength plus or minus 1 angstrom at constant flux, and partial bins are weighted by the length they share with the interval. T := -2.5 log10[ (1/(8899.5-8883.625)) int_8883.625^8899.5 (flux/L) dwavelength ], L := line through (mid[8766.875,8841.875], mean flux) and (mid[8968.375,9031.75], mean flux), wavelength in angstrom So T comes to 0.046 mag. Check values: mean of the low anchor 20.3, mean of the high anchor 17.8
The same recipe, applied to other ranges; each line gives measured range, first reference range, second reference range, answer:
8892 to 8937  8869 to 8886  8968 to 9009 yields 0.012 mag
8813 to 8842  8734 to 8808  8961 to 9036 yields -0.110 mag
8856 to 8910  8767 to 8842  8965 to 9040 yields 0.033 mag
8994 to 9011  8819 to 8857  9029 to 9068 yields 0.086 mag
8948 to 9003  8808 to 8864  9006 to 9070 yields 0.056 mag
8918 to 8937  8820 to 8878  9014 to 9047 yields 0.026 mag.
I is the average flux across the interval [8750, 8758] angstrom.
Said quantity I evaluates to 19.4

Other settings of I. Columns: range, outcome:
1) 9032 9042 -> 18.6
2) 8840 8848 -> 21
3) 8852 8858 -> 20.2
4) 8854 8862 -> 20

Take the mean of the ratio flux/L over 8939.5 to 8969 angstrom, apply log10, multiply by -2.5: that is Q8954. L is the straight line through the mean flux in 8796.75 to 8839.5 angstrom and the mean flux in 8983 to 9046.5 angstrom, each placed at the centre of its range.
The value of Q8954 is 0.04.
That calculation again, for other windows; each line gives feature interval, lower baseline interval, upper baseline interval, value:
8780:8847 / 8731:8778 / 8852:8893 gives -0.072 mag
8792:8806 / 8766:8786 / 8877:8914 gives -0.070 mag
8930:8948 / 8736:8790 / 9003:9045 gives -0.024 mag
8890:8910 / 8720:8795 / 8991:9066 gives 0.026 mag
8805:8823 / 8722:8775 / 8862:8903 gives -0.093 mag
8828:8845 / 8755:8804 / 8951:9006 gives -0.122 mag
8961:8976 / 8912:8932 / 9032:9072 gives 0.001 mag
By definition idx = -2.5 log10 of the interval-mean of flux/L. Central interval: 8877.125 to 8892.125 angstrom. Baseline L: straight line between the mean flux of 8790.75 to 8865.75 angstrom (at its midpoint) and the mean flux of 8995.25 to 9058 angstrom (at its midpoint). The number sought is 0.06 mag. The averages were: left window 20.6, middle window 18.8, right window 17.9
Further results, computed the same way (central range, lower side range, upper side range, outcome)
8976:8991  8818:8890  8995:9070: 0.008 mag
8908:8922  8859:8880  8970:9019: 0.036 mag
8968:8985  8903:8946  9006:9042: -0.029 mag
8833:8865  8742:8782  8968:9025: -0.105 mag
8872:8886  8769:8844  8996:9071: 0.031 mag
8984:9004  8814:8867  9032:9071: 0.094 mag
